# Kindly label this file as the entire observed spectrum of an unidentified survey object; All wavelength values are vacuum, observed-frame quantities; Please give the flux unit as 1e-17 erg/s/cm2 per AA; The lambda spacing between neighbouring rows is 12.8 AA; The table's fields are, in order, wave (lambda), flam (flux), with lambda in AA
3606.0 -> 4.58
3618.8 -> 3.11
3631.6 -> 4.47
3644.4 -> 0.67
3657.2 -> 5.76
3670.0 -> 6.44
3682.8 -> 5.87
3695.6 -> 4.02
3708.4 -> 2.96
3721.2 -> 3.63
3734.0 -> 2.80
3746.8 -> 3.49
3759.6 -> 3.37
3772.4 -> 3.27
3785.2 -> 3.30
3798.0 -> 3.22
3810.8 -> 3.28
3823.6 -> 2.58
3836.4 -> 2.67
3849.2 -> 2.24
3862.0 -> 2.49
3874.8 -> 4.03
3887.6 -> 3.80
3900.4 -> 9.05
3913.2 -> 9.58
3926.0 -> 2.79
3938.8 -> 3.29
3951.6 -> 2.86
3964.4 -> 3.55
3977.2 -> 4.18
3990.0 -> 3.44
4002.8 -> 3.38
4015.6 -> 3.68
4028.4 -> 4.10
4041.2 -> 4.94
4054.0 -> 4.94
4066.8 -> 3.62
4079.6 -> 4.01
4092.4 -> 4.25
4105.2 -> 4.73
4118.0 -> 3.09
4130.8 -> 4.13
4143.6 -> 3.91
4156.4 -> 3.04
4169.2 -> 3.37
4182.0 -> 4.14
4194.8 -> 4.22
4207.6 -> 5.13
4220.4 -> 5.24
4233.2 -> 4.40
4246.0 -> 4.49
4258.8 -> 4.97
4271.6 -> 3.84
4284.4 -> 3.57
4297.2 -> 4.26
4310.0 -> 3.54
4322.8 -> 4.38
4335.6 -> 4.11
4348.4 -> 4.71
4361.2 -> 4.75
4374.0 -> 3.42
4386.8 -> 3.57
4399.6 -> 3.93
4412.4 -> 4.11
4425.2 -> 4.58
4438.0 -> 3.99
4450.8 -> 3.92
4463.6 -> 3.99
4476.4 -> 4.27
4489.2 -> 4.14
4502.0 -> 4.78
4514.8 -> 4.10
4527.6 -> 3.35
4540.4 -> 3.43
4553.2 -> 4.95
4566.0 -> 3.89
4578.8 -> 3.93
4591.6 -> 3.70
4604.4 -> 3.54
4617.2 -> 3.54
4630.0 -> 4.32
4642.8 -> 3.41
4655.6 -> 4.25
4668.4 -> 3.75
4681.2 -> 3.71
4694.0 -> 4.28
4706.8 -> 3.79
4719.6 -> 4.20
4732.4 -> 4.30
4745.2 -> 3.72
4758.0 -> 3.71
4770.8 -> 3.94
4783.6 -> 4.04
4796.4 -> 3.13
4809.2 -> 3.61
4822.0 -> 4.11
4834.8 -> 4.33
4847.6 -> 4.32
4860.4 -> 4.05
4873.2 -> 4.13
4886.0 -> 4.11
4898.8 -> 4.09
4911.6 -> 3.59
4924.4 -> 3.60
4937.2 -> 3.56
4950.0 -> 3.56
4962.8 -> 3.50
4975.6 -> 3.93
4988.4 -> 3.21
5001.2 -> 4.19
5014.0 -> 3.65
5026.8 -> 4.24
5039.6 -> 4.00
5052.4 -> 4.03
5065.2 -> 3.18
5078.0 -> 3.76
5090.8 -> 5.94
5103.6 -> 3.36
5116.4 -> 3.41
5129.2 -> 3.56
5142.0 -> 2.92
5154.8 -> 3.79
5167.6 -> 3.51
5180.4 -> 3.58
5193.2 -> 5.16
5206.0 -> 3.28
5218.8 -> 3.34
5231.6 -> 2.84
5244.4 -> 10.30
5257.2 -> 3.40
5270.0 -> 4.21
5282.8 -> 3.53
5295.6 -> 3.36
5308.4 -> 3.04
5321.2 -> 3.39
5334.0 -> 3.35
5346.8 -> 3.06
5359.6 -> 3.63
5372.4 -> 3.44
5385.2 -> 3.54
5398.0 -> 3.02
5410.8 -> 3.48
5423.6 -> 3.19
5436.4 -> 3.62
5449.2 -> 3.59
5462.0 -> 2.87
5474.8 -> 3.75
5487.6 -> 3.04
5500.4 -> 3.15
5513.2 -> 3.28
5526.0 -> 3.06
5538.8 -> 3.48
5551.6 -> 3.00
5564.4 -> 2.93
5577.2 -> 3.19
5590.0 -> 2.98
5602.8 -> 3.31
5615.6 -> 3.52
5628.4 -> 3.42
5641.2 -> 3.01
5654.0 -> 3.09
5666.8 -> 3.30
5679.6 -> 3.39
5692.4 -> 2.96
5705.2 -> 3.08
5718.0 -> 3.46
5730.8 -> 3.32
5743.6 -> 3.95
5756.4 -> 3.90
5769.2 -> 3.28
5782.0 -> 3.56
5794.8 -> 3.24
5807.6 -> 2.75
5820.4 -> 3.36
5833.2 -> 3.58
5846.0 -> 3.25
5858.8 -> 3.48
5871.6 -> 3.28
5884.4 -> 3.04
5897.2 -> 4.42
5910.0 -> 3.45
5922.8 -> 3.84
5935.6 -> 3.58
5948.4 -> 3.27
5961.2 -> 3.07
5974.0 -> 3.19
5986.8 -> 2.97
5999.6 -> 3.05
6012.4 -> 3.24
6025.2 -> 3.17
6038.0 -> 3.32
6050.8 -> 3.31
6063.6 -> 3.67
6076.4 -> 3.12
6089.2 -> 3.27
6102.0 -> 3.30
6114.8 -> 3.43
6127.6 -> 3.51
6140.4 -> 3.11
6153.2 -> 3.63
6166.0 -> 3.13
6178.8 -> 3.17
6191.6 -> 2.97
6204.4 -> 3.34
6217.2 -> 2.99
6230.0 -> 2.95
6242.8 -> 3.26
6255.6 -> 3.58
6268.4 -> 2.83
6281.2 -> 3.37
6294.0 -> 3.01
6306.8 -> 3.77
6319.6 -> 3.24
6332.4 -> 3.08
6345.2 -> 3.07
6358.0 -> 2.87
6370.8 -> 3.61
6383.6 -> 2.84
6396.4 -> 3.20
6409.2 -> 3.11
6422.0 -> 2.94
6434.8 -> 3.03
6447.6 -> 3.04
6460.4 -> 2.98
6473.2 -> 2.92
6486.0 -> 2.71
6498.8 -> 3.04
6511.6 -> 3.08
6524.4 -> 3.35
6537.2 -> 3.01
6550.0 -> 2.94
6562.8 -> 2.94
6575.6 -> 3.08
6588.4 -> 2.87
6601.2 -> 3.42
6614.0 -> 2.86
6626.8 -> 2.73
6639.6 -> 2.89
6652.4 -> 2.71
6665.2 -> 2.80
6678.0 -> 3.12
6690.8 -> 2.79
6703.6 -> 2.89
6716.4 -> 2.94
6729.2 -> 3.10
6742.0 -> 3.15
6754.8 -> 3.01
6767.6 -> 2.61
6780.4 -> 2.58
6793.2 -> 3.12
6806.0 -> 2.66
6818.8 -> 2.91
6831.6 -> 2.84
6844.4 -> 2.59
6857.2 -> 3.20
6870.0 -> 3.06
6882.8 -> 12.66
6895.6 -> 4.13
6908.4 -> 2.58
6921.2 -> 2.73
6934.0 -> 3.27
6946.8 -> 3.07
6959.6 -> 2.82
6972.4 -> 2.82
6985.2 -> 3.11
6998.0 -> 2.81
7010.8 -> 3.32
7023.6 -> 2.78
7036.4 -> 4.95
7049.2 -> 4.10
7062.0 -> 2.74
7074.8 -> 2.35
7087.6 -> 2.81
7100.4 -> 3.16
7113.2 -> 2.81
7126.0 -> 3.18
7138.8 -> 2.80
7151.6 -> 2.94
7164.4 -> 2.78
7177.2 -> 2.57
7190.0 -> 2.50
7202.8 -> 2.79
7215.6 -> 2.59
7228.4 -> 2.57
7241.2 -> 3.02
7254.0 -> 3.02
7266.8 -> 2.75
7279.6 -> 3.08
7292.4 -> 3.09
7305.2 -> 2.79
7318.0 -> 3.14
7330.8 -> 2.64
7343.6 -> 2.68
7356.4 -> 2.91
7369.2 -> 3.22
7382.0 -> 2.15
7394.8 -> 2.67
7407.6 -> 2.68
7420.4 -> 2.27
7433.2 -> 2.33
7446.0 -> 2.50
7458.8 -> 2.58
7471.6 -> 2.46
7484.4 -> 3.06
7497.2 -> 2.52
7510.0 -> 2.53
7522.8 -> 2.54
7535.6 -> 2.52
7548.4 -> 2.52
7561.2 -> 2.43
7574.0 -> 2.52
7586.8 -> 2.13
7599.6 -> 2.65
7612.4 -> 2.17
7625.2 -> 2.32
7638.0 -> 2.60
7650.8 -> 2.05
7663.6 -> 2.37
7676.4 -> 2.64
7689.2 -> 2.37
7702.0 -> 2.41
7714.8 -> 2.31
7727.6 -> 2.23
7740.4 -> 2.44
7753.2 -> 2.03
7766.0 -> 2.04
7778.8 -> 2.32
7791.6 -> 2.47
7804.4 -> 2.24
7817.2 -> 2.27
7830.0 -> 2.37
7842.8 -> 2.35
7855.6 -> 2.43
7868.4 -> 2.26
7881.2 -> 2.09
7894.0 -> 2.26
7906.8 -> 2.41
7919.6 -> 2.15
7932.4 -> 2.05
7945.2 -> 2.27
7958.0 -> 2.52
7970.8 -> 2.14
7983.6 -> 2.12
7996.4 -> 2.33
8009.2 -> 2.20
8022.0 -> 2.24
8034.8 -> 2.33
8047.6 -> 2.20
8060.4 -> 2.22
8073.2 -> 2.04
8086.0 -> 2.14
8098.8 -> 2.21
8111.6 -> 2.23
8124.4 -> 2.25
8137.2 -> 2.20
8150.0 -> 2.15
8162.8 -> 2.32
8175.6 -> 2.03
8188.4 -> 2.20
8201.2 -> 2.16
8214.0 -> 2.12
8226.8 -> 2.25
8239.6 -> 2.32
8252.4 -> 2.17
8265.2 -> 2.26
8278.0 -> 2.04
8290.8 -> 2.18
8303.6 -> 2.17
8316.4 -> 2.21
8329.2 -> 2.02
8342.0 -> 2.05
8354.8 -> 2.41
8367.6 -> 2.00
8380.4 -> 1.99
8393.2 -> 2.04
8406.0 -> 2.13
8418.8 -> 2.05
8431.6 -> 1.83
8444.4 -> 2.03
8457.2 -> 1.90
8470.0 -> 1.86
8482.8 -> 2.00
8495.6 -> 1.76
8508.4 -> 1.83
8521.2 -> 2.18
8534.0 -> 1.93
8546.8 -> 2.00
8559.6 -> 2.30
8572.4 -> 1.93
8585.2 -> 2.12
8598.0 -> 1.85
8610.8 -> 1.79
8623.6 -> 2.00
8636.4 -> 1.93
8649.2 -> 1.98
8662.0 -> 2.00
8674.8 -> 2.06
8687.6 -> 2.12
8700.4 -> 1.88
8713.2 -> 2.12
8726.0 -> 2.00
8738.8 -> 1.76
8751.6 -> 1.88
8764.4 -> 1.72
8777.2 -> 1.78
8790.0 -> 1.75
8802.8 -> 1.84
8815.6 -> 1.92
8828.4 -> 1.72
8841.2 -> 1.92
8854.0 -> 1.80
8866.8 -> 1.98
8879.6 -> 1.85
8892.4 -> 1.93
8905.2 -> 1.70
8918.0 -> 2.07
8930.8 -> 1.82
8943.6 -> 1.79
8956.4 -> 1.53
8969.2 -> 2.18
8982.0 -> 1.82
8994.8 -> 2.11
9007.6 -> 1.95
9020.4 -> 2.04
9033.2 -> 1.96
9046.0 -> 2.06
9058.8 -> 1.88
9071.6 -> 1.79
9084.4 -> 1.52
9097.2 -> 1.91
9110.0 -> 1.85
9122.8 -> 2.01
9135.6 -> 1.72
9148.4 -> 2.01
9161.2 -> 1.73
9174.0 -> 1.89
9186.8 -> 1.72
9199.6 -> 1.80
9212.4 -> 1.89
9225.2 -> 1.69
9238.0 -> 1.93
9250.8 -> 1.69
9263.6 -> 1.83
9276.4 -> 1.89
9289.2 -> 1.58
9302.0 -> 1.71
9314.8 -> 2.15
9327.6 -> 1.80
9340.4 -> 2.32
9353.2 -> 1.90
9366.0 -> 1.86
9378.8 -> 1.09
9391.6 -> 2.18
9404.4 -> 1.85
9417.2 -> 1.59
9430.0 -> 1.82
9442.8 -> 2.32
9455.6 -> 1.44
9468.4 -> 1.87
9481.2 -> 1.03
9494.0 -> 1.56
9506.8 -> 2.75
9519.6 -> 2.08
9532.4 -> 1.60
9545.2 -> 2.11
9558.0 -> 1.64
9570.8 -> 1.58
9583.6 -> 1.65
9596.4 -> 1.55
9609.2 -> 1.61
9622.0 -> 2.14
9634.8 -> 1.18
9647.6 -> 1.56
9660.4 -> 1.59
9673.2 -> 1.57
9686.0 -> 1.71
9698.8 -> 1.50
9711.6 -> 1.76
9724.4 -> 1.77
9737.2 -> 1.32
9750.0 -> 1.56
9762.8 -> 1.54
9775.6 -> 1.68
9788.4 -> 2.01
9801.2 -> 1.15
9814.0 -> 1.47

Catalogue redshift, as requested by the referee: 0.048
